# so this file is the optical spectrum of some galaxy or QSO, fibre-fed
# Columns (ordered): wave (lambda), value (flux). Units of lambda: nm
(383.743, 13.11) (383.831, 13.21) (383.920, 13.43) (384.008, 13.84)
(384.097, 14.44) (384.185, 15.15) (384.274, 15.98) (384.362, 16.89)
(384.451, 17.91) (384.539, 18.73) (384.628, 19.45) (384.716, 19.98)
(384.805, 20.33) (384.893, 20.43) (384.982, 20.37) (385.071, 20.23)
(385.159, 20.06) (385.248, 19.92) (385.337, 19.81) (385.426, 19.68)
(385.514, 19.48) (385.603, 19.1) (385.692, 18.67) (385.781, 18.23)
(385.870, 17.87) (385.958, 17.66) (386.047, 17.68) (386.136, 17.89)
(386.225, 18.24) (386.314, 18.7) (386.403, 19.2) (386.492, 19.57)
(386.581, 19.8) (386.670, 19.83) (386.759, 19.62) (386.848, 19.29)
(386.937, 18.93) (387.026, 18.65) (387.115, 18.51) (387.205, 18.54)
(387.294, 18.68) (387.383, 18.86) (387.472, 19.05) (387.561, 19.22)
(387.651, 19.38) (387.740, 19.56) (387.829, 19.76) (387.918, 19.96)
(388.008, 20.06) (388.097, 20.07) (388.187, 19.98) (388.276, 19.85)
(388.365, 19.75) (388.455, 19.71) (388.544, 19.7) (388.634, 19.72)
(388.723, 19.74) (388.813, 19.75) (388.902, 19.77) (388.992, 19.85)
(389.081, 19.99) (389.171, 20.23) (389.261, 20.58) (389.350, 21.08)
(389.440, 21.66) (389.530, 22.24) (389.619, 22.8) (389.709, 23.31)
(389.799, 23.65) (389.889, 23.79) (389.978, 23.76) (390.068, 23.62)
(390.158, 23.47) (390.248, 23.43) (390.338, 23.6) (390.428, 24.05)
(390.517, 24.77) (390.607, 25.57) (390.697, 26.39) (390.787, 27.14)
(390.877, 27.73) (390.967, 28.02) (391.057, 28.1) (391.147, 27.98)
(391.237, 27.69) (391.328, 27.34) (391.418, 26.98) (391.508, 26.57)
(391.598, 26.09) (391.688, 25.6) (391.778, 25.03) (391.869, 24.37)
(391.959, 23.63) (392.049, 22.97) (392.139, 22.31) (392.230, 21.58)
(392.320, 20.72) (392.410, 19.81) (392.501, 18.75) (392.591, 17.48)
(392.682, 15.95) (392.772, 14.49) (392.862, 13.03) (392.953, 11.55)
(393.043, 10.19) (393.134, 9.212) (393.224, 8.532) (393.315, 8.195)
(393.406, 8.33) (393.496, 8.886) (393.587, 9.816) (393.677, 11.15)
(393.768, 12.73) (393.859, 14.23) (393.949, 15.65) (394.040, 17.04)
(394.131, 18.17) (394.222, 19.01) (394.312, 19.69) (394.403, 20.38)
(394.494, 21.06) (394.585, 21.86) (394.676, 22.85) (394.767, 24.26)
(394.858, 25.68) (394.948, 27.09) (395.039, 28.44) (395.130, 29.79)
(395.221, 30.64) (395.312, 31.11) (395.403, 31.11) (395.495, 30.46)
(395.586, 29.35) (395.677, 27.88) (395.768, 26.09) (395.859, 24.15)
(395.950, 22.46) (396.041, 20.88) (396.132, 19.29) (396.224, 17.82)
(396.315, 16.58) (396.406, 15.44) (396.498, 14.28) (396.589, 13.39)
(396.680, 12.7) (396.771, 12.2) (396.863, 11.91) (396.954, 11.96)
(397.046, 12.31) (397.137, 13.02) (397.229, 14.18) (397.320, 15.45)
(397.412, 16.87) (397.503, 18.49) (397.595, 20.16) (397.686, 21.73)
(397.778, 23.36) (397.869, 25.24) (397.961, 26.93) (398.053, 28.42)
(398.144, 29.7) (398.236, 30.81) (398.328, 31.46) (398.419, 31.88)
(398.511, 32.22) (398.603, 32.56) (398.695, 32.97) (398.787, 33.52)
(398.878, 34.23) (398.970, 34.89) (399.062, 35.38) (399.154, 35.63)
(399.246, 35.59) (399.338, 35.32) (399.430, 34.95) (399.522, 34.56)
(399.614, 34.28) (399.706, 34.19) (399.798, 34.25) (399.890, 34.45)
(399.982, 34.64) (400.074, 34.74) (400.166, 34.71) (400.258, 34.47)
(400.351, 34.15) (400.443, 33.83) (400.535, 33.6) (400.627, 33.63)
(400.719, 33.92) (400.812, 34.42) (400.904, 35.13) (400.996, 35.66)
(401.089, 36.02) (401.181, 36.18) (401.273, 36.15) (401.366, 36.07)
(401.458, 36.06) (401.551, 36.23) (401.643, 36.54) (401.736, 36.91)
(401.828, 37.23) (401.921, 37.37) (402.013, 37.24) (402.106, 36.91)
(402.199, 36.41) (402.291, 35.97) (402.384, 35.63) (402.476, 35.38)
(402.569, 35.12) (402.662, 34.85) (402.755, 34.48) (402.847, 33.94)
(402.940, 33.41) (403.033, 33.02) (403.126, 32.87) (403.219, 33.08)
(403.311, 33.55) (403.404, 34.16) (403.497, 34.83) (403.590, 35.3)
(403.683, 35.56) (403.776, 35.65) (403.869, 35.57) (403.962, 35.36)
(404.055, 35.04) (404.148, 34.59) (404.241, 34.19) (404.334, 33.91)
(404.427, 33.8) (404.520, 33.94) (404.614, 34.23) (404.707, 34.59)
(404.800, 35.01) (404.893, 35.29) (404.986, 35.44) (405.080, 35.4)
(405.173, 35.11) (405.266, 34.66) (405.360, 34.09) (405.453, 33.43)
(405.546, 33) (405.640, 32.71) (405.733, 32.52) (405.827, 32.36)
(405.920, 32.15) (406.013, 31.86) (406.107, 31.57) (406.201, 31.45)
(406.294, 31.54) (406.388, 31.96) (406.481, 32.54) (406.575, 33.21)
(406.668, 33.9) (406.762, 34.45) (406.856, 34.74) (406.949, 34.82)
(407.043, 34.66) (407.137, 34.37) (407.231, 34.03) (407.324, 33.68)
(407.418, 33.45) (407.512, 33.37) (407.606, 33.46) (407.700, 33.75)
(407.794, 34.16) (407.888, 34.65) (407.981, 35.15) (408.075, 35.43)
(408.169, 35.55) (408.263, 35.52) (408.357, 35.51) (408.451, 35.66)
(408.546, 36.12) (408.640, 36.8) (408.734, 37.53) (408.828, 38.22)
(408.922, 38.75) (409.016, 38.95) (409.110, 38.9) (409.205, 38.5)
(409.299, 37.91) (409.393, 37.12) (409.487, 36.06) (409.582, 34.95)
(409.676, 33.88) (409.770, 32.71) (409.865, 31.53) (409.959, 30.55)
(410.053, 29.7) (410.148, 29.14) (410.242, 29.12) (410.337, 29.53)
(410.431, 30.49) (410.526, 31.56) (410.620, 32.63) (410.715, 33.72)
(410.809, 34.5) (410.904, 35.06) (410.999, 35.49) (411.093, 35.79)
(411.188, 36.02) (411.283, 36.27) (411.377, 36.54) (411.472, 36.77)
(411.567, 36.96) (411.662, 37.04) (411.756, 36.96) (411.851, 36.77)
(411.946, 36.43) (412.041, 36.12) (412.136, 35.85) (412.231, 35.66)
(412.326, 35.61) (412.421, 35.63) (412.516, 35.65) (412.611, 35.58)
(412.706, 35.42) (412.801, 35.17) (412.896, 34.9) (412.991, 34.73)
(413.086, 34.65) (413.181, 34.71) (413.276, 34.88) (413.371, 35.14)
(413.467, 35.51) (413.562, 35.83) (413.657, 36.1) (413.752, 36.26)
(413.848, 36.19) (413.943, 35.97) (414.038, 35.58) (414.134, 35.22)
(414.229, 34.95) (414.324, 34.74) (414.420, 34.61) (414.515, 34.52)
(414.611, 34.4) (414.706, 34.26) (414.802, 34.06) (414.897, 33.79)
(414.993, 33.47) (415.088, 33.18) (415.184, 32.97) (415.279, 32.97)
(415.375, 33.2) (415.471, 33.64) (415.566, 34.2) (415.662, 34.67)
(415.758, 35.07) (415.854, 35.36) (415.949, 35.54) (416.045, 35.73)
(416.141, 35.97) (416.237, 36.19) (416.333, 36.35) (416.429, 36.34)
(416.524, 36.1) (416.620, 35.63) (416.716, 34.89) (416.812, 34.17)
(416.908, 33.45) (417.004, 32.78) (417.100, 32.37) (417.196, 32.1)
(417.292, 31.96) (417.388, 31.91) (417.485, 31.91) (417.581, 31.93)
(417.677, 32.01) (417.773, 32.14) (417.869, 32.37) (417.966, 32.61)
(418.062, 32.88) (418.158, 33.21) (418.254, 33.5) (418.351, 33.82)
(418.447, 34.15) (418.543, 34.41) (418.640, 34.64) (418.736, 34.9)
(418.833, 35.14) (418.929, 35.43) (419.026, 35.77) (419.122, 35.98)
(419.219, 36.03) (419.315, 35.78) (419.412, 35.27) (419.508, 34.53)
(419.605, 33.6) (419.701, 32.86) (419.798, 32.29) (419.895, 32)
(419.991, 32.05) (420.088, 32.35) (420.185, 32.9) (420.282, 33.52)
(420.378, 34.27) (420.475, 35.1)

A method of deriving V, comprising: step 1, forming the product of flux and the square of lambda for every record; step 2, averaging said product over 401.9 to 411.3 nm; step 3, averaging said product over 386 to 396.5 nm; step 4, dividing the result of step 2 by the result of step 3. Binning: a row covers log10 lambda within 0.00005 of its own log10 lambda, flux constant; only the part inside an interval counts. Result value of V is 1.8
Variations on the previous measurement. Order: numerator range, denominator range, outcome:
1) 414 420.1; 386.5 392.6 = 1.77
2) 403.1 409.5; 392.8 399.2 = 1.71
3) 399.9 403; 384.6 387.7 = 1.99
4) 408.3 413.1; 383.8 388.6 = 2.12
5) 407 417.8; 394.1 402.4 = 1.32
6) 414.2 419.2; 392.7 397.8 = 2.07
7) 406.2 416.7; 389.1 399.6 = 1.68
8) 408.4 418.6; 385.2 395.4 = 1.90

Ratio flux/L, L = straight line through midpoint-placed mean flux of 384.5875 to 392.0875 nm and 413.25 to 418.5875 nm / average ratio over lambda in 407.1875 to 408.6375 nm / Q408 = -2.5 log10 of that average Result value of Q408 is -0.14 mag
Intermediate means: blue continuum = 21.5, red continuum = 34.2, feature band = 34.7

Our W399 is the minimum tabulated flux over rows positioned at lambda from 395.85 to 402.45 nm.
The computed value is 11.91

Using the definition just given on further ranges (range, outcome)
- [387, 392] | 18.51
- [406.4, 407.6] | 32.54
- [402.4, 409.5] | 31.45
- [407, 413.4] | 29.12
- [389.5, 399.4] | 8.195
